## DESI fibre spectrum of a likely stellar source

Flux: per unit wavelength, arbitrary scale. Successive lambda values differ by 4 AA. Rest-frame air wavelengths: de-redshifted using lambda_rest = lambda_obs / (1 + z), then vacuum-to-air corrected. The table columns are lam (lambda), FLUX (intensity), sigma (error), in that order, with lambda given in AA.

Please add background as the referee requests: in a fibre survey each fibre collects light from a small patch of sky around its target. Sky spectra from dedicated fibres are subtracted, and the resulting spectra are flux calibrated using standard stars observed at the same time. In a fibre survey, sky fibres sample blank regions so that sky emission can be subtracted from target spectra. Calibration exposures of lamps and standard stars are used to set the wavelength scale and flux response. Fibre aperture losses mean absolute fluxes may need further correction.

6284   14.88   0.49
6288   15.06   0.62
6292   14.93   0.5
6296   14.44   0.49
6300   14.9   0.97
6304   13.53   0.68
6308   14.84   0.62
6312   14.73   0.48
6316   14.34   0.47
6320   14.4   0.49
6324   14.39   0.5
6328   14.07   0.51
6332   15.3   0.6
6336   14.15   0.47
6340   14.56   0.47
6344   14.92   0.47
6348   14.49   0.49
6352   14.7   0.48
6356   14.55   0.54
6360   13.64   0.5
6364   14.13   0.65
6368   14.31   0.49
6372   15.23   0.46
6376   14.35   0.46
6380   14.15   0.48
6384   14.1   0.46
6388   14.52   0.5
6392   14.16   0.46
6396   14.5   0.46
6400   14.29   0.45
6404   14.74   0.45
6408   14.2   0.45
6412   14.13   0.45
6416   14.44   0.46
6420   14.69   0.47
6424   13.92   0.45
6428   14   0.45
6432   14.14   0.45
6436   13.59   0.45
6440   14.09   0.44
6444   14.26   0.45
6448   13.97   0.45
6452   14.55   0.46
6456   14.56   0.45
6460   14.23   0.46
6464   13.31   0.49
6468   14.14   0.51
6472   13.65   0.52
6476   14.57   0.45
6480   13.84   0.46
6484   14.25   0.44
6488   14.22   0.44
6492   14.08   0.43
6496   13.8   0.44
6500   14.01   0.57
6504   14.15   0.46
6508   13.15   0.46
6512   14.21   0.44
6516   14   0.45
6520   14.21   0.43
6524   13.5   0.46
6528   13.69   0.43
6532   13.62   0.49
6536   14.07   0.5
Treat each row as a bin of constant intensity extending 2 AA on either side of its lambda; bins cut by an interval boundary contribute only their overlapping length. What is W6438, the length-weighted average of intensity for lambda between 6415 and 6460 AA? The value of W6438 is 14.2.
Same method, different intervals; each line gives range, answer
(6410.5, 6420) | 14.4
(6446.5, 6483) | 14.1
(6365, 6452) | 14.3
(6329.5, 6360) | 14.6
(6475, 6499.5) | 14.1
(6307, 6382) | 14.5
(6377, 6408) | 14.3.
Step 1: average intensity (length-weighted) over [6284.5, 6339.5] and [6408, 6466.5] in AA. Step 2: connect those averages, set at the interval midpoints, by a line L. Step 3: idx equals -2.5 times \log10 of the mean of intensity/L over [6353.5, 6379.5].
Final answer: 0.001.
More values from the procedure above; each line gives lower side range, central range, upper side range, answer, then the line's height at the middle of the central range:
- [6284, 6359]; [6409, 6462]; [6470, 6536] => 0.00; 14.2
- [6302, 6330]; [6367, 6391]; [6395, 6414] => -0.01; 14.4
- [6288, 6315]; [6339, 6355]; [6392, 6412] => -0.01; 14.5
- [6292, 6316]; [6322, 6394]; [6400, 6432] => 0.00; 14.4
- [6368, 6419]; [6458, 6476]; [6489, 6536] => 0.01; 14.1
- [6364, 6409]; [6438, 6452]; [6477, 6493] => 0.01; 14.2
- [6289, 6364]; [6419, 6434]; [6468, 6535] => 0.00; 14.2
